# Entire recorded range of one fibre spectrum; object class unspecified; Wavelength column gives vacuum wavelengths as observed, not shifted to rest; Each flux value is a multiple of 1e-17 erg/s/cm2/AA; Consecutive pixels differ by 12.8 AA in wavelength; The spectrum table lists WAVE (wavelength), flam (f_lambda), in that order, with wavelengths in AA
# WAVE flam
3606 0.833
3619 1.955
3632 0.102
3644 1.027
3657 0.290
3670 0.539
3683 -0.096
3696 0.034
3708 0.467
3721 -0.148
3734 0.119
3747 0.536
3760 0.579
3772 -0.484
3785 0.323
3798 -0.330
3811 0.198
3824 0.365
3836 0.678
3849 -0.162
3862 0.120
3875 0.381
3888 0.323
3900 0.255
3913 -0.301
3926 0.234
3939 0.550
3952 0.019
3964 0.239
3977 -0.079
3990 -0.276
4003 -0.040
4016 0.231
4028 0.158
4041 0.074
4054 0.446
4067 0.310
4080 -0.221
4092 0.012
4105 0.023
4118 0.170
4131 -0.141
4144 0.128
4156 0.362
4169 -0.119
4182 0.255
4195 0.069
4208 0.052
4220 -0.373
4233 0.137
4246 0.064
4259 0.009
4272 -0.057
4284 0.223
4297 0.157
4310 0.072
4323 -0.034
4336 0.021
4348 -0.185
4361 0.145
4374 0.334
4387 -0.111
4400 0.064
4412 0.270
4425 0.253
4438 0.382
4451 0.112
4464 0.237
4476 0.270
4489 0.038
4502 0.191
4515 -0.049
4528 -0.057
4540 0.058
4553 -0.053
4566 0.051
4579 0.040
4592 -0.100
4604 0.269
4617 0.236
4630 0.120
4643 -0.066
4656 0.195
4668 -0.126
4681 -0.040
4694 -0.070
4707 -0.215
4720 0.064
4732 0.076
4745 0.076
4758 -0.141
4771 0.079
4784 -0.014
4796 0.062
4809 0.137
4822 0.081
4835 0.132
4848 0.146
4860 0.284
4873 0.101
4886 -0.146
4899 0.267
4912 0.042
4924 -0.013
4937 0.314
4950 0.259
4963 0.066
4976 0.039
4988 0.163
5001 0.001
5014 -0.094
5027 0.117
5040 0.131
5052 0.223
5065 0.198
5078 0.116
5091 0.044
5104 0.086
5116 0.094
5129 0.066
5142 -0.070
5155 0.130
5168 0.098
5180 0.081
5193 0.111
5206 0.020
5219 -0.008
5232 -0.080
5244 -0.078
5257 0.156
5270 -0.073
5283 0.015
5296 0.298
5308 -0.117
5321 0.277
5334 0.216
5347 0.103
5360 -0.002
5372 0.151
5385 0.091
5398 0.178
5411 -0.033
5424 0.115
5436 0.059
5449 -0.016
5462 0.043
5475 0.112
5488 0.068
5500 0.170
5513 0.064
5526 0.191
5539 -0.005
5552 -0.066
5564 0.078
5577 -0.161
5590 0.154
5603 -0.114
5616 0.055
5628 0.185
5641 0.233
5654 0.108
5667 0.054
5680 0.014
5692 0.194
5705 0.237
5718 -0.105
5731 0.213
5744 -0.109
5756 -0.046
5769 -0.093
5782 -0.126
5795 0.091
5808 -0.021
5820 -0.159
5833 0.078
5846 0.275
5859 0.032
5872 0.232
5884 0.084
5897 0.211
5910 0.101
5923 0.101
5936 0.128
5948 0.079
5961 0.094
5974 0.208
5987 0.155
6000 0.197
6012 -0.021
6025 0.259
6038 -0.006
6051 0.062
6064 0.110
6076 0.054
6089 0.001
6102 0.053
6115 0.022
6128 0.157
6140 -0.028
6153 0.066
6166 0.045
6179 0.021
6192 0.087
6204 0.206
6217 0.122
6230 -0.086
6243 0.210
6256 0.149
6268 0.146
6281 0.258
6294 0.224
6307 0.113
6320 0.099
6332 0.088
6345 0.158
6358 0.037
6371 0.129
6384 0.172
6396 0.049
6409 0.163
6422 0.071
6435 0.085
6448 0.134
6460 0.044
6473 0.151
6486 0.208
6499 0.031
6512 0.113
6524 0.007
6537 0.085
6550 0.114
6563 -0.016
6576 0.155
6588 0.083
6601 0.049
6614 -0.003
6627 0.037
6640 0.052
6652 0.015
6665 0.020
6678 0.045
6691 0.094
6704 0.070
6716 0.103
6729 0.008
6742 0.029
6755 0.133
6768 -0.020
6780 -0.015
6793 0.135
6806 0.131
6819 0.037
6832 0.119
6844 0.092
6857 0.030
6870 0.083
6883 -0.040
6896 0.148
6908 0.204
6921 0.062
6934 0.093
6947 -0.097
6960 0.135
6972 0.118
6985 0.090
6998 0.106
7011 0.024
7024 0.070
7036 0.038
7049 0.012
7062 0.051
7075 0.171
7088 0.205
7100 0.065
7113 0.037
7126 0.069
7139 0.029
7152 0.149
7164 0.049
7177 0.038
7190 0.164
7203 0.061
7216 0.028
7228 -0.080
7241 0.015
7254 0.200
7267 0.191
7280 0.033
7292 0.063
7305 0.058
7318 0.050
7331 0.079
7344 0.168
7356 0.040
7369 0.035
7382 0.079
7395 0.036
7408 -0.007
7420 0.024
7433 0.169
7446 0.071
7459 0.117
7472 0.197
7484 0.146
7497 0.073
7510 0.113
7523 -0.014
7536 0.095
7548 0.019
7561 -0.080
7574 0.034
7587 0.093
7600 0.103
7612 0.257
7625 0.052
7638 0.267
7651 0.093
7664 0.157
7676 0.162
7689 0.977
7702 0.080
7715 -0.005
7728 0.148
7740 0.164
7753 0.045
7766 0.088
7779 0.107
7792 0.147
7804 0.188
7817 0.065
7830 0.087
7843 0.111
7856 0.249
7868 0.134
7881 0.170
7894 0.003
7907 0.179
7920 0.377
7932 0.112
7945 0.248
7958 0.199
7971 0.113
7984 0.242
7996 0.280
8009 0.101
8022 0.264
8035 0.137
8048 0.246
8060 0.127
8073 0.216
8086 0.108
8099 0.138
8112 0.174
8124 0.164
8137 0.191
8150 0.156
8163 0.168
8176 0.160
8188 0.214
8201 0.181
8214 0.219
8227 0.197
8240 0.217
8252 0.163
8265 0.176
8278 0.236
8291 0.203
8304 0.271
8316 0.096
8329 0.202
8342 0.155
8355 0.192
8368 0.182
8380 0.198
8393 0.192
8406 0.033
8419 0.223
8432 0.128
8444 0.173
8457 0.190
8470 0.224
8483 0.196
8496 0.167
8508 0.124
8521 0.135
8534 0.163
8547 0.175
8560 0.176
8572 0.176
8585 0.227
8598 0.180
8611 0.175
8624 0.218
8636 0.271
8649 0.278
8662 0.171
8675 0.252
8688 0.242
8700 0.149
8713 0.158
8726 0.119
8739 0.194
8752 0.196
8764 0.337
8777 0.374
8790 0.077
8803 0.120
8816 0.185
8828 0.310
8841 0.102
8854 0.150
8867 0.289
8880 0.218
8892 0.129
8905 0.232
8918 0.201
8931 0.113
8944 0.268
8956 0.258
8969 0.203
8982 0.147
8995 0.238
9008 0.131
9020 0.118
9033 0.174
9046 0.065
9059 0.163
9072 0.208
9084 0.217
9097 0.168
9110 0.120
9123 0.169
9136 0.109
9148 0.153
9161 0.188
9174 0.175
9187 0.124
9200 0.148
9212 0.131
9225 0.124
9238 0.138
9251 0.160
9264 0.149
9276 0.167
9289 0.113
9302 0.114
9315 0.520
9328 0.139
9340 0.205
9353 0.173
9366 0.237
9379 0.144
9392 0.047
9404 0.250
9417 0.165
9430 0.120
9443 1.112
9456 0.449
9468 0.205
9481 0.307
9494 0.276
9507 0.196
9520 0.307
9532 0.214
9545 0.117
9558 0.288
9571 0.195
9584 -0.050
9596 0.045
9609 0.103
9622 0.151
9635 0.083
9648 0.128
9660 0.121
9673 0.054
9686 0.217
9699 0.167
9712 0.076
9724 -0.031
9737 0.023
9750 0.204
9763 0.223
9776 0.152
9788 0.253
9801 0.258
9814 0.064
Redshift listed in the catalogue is 1.06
